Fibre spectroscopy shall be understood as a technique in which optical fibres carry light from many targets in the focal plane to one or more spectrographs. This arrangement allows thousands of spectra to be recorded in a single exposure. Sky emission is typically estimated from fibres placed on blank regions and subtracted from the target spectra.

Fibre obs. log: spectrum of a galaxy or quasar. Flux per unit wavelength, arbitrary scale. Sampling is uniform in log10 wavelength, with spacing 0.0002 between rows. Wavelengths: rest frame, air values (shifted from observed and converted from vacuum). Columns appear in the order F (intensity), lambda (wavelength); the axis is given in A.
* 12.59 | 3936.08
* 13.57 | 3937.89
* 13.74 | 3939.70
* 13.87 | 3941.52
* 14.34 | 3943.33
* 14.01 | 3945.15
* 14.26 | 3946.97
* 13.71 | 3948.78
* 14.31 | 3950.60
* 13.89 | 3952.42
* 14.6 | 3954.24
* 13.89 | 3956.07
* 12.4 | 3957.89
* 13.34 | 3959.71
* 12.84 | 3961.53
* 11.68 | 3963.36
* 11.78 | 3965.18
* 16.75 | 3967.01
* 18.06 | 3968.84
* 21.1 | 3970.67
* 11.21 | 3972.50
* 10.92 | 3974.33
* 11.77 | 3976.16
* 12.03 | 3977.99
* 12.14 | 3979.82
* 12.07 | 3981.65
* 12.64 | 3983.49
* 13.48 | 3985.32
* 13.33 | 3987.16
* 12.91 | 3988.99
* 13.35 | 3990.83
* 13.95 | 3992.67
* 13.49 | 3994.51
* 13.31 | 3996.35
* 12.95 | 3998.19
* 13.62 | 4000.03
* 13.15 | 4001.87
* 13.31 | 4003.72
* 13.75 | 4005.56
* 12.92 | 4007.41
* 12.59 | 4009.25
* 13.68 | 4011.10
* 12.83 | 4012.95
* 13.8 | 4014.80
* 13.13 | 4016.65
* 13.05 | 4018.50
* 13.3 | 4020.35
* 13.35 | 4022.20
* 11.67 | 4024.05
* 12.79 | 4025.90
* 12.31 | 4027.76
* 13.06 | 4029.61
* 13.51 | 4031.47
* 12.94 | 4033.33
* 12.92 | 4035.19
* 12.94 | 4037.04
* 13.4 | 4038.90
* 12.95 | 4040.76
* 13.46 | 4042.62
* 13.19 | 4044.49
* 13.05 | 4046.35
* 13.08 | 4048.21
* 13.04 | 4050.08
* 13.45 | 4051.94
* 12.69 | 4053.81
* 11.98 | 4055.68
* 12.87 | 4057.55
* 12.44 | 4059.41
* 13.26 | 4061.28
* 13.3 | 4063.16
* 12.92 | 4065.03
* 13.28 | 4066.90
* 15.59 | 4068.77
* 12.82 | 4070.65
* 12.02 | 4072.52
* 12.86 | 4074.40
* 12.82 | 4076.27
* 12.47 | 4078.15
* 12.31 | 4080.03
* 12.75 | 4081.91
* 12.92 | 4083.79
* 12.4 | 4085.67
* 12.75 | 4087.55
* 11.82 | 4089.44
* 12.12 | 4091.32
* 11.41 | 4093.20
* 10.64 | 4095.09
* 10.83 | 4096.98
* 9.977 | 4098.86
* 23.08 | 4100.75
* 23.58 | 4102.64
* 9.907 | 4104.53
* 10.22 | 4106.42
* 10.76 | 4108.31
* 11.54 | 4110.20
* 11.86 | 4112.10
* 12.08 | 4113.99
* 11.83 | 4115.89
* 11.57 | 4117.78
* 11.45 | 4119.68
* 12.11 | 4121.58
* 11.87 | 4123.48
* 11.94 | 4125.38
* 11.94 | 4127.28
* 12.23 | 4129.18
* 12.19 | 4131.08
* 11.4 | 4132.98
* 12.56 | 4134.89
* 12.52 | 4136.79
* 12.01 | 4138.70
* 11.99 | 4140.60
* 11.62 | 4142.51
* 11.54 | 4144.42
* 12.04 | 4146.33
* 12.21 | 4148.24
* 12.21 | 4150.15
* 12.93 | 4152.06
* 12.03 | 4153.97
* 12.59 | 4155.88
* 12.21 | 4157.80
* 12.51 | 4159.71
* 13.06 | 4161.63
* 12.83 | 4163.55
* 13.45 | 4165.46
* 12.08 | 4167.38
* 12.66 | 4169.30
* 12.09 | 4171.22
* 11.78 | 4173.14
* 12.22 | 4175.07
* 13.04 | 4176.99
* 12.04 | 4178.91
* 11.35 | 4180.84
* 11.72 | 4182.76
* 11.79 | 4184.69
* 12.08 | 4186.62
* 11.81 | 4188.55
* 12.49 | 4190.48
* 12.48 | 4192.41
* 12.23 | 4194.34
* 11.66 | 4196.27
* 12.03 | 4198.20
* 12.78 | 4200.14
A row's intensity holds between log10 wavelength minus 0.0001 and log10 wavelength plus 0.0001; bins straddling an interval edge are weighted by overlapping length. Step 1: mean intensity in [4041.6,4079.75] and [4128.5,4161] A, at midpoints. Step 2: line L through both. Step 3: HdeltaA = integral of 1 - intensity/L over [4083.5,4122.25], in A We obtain 0.0 A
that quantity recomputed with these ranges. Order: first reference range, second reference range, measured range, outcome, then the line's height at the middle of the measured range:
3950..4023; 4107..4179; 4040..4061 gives -0.1 A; 12.9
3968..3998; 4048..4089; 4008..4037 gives 0.4 A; 13.2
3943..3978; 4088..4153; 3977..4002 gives 1.1 A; 13.6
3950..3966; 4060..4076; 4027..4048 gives 0.2 A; 13.2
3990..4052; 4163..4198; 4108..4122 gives 1.0 A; 12.6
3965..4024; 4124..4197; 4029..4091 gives 0.0 A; 12.9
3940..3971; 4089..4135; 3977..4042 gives 2.8 A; 13.6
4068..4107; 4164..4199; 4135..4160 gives 0.7 A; 12.5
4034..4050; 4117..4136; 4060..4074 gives -0.6 A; 12.8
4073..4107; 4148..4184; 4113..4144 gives 1.9 A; 12.7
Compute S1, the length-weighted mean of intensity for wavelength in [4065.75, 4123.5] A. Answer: 12.7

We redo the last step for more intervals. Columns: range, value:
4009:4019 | 13.2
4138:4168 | 12.3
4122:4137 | 12.1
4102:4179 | 12.3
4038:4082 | 13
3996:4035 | 13.1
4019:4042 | 12.9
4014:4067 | 13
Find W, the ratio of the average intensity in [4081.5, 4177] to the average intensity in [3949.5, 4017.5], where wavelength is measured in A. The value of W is 0.92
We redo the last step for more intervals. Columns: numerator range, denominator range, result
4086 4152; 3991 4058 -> 0.94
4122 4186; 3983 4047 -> 0.93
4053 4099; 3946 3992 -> 0.92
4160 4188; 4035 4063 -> 0.95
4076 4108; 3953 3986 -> 0.97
